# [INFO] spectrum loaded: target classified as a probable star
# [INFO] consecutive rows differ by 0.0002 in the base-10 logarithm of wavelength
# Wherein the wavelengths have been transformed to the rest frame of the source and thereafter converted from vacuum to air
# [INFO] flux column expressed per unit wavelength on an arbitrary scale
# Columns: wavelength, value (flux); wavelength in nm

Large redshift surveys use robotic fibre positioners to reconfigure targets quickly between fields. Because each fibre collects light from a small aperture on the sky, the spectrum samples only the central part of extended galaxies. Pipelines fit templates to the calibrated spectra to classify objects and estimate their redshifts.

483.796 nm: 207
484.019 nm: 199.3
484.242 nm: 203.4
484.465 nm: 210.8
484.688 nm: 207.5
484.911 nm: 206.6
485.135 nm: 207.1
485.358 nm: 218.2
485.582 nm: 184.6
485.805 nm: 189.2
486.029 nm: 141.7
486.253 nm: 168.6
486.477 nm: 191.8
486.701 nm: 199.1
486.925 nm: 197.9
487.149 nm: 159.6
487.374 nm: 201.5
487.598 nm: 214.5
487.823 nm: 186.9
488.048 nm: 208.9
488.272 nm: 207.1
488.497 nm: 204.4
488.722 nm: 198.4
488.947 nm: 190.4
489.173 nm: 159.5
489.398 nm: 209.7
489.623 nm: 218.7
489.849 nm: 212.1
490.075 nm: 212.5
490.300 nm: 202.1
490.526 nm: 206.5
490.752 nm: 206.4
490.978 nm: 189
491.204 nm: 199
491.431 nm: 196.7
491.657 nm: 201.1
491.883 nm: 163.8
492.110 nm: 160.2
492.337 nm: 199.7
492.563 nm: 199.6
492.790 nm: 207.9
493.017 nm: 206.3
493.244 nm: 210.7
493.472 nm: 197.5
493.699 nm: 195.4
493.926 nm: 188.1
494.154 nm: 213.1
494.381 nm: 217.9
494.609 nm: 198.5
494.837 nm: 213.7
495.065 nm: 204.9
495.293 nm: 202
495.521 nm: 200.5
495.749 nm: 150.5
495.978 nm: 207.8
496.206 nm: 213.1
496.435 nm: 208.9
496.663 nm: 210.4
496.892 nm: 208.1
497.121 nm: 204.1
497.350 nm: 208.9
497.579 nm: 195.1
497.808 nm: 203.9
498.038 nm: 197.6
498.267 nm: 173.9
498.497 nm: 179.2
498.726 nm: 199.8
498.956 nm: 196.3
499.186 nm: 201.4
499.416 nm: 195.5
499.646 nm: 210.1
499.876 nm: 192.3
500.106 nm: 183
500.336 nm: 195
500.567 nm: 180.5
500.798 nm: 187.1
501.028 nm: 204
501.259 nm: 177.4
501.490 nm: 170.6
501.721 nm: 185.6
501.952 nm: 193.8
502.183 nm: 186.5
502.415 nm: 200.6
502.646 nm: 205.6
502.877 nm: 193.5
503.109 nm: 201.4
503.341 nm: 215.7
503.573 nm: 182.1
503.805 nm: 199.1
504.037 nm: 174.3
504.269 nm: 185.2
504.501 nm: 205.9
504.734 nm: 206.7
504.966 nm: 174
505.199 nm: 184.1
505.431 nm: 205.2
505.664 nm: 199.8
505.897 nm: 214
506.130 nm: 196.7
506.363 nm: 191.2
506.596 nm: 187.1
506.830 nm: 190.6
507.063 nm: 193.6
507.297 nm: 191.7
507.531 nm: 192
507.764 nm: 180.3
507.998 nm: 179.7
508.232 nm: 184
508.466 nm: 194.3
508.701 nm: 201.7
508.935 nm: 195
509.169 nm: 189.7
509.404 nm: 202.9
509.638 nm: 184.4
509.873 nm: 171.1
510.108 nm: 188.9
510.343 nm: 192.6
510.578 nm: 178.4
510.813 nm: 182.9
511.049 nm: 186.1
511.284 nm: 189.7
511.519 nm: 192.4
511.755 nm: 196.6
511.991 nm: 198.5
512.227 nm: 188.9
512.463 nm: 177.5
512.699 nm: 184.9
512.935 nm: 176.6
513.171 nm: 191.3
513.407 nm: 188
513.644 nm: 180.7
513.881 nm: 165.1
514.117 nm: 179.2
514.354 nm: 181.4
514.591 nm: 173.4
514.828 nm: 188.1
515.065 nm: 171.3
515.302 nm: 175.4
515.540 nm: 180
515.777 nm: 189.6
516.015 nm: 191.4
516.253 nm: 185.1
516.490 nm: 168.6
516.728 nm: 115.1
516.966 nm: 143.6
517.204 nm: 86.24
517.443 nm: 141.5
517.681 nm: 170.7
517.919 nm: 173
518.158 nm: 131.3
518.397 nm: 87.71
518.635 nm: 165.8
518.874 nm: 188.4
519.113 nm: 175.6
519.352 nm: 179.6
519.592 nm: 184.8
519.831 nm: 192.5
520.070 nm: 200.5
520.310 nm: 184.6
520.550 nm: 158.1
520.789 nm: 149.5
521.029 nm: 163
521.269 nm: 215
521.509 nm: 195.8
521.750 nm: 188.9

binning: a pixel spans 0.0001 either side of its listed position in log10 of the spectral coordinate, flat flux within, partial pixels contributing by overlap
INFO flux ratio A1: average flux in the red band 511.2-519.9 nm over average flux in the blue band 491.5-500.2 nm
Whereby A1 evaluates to 0.9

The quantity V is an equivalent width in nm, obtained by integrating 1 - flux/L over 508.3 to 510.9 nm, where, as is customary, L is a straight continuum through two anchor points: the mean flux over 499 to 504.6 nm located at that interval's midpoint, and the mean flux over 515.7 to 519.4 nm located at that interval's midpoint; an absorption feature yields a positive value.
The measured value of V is -0.23 nm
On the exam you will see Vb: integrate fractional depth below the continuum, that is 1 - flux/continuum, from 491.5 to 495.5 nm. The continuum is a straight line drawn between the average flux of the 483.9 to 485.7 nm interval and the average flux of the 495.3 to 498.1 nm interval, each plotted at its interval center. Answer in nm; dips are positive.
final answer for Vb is 0.06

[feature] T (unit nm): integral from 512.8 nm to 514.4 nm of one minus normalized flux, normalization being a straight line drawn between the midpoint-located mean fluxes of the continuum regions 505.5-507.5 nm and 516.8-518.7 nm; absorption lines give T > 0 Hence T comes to -0.23 nm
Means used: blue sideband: 196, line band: 180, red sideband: 136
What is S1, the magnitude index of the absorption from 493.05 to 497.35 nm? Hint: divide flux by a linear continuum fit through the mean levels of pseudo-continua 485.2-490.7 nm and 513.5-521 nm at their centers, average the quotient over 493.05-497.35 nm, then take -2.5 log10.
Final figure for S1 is -0.08 mag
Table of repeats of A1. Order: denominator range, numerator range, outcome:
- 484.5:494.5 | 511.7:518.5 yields 0.85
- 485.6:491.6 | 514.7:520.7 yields 0.85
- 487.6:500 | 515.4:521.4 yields 0.83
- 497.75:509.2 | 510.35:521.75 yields 0.90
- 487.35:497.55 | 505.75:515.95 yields 0.93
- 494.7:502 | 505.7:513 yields 0.97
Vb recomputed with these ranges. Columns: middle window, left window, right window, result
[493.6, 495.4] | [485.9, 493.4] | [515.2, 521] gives -0.14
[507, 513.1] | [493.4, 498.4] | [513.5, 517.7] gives -0.44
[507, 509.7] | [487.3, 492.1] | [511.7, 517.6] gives -0.18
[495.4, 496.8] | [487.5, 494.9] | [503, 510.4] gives -0.01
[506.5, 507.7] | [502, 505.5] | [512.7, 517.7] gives -0.02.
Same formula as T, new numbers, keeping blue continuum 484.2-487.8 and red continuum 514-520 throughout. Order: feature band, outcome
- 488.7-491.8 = -0.17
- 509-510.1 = -0.10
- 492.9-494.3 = -0.12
